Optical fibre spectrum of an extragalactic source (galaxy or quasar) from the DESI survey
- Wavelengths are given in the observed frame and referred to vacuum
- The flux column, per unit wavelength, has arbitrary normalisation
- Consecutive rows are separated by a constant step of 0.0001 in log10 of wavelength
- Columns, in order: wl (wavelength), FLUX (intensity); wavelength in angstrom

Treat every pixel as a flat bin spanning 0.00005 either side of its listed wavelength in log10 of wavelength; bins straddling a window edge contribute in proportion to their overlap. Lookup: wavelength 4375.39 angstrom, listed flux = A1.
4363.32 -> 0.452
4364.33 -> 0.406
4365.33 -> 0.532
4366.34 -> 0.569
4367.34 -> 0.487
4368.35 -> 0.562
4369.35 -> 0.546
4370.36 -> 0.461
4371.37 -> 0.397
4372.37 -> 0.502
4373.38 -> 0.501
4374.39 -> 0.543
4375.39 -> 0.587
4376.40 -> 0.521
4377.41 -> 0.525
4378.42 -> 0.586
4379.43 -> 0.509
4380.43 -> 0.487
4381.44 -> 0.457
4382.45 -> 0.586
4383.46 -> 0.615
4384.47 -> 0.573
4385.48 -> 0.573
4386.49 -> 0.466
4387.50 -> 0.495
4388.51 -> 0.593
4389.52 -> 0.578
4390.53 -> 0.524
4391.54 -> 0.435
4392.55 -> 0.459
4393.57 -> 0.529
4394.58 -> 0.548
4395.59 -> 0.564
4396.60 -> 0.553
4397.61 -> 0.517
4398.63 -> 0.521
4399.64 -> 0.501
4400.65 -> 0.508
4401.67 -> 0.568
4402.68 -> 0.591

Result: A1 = 0.587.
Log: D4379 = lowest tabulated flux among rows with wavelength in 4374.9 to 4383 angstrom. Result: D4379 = 0.457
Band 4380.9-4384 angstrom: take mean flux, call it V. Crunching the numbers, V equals 0.552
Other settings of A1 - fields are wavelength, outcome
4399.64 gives 0.501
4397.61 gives 0.517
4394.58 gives 0.548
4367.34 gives 0.487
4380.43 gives 0.487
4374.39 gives 0.543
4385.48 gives 0.573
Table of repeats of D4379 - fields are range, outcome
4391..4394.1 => 0.435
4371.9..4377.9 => 0.501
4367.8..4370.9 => 0.461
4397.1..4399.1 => 0.517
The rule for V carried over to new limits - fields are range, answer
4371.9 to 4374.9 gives 0.516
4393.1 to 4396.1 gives 0.548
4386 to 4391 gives 0.532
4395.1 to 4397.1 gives 0.559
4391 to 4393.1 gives 0.448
